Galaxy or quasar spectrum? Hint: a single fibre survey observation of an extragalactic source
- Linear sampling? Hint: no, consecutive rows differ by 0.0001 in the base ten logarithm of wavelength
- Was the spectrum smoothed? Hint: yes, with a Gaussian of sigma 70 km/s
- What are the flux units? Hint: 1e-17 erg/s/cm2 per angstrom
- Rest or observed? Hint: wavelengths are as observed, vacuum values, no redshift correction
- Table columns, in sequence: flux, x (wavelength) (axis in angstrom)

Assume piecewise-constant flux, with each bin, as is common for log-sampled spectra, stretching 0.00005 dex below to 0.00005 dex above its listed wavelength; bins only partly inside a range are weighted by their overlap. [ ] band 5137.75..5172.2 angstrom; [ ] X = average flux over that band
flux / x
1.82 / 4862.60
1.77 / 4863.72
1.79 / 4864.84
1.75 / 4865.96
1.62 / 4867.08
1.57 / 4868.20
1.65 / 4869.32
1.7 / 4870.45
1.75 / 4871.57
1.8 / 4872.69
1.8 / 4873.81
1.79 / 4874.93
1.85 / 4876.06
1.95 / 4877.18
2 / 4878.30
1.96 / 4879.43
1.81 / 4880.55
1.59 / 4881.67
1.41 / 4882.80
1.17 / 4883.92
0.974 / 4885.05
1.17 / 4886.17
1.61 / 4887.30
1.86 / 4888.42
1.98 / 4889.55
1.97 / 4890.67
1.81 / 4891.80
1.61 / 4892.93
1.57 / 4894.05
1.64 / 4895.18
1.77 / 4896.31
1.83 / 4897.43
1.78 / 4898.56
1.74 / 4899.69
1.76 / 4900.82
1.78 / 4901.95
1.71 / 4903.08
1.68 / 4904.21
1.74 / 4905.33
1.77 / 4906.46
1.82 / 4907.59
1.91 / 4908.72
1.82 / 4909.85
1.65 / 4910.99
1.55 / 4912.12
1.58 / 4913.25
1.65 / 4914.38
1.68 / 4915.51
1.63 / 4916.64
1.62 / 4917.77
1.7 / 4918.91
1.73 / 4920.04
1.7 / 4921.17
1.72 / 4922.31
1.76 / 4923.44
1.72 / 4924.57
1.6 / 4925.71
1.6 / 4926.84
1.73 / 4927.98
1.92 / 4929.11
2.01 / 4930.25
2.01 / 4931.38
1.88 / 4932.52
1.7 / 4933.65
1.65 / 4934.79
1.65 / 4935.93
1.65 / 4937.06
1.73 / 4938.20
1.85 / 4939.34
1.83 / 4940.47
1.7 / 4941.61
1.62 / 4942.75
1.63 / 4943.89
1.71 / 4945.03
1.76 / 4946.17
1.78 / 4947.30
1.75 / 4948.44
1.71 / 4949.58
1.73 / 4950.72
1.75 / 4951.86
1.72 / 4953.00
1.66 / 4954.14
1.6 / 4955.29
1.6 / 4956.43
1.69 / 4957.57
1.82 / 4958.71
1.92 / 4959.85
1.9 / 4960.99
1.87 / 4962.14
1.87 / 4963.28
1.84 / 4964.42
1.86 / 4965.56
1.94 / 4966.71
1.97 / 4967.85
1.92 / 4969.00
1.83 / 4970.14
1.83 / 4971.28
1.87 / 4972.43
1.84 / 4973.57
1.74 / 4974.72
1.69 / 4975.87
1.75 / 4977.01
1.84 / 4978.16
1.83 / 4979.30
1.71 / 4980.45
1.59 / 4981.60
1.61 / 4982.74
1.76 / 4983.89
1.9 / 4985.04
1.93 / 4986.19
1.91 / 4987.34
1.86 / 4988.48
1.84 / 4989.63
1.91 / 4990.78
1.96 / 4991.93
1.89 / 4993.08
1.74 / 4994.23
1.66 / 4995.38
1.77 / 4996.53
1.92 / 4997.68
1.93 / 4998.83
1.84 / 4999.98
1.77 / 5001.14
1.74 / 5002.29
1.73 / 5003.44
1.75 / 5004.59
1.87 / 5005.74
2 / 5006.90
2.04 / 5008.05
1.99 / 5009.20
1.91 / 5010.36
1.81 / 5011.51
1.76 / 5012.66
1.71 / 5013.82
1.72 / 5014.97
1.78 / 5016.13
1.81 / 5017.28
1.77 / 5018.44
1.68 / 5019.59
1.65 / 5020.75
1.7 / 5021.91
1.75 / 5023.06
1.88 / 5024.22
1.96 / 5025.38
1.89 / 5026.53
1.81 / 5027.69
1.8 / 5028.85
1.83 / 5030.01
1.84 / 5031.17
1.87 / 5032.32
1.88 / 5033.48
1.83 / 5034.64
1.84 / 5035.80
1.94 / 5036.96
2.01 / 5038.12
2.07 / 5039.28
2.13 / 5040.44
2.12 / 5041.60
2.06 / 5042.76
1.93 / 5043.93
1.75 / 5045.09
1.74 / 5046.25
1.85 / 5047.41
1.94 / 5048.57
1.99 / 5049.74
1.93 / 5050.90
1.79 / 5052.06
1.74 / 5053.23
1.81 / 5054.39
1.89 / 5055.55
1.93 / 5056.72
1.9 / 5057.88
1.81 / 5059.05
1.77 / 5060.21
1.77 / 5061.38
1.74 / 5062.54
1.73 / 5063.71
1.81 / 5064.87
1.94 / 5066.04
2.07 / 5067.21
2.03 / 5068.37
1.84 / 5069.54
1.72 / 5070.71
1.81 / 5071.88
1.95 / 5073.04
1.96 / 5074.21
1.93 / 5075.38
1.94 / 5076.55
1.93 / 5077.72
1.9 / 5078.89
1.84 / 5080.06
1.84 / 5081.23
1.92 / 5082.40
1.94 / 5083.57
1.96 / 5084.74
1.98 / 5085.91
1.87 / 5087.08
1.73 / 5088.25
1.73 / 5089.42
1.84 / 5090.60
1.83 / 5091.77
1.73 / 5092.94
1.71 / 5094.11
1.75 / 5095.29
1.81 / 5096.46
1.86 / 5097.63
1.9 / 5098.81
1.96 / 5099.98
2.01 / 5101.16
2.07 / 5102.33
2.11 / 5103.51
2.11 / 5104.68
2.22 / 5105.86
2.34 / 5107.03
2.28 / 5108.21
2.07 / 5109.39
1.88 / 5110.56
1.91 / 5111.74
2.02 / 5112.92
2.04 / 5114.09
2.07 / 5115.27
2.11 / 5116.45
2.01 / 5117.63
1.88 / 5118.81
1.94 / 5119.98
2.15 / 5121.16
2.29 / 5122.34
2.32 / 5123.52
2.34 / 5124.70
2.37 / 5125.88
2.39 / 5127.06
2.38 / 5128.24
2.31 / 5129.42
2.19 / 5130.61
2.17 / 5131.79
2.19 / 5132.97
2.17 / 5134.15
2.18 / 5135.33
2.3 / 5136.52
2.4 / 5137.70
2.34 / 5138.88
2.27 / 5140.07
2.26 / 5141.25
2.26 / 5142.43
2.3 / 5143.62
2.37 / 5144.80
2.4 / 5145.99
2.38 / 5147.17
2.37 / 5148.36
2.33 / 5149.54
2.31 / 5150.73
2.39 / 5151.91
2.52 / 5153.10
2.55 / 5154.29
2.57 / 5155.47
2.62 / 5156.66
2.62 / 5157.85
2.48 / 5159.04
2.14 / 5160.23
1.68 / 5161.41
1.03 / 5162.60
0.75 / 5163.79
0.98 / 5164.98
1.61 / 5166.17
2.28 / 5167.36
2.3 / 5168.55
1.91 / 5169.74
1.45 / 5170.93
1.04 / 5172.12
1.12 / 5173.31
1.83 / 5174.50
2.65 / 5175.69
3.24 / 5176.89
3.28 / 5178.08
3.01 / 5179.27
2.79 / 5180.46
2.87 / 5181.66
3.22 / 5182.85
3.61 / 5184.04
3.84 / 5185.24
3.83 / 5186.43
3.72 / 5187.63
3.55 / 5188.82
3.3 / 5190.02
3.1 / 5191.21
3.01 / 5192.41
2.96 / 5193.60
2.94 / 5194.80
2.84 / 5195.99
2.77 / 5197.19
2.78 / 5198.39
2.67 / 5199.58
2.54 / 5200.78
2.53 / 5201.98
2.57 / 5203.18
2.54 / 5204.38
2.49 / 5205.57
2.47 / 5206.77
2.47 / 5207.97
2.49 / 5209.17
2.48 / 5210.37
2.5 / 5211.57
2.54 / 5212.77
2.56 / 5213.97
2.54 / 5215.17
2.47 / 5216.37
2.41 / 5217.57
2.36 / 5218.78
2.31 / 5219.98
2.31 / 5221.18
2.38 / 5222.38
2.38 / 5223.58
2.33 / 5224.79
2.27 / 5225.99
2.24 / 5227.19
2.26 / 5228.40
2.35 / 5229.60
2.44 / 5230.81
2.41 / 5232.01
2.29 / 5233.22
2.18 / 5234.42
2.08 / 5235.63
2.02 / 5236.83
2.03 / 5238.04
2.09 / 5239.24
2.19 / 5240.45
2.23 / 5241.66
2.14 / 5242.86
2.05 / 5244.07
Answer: 2.11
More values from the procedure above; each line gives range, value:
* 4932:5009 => 1.79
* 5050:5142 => 2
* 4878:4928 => 1.68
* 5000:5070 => 1.86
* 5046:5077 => 1.87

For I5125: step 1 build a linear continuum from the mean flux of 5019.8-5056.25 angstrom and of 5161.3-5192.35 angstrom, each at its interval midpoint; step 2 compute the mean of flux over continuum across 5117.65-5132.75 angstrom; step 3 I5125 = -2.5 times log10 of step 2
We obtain 0.02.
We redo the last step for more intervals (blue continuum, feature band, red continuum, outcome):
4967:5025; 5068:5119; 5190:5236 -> 0.10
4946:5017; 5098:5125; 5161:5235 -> 0.07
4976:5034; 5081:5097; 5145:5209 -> 0.18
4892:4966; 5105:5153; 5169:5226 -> 0.09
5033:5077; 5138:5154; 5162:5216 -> 0.00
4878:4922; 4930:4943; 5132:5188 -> 0.00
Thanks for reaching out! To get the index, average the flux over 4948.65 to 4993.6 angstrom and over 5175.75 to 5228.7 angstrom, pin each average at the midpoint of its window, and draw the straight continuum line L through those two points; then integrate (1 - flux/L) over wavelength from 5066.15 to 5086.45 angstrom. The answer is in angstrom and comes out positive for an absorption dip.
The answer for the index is 3.0 angstrom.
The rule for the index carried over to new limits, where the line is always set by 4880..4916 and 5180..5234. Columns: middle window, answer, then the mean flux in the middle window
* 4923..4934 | -0.2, 1.8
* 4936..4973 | 1.6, 1.78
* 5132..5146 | 1.1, 2.28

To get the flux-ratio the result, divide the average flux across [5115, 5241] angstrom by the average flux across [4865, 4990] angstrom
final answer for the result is 1.38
